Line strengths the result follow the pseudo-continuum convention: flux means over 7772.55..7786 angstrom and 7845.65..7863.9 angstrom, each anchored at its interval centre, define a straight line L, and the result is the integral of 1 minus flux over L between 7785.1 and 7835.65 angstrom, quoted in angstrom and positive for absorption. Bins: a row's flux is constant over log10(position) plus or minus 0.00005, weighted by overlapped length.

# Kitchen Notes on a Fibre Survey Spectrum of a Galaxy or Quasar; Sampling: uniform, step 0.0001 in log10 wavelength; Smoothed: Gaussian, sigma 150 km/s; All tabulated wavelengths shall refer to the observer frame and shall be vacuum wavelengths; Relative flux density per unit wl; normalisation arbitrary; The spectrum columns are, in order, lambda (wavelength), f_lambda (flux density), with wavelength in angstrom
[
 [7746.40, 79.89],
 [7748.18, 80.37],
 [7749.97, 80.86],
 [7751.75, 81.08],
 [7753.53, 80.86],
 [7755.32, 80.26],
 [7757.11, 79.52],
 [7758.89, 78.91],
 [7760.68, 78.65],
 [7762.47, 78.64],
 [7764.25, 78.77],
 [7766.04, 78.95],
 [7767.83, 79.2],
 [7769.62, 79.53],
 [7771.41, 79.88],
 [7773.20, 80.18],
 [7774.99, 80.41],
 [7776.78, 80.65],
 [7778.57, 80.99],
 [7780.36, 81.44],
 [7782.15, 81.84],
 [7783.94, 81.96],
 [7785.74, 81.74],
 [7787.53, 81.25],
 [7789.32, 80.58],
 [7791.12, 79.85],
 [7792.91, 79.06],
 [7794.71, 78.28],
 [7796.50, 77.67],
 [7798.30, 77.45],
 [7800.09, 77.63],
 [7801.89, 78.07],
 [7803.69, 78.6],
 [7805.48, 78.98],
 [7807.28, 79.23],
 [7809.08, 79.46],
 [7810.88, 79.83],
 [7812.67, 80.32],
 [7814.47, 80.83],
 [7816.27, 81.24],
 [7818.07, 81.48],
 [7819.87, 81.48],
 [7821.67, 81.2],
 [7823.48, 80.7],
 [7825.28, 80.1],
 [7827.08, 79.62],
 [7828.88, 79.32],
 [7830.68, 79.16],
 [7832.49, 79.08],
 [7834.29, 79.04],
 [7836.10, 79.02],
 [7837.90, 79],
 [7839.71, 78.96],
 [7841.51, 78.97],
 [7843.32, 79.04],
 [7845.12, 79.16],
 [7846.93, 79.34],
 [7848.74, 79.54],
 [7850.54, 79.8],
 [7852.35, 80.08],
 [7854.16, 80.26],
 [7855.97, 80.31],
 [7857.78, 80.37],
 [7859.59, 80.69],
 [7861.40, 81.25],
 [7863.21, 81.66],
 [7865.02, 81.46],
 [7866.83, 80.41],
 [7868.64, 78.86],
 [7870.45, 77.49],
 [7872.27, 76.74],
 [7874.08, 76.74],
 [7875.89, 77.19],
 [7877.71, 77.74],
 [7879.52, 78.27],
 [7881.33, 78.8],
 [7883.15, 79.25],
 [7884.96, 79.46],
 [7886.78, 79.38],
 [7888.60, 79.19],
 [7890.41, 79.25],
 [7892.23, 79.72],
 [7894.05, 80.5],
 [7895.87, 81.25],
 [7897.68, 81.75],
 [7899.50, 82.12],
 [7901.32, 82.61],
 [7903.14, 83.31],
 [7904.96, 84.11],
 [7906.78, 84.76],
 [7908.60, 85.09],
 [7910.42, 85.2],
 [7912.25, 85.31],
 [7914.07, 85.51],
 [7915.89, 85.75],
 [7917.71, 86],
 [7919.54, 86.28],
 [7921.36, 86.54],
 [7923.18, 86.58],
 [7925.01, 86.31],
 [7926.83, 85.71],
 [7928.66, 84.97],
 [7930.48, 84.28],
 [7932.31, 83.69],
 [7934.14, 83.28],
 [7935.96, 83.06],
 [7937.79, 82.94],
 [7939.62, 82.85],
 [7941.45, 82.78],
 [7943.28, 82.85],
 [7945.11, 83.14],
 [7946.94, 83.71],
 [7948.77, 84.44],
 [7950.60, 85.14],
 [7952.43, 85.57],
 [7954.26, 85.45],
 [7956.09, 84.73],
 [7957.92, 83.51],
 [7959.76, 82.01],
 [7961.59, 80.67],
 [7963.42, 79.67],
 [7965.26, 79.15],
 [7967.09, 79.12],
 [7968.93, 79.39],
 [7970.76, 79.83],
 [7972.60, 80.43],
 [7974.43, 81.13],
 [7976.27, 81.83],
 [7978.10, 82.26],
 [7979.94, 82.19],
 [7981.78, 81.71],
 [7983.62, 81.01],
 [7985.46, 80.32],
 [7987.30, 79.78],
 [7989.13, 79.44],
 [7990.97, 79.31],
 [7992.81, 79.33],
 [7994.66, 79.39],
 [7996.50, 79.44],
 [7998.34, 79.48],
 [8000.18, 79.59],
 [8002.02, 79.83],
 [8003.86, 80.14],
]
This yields 0.7 angstrom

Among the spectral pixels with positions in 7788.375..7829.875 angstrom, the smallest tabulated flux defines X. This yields 77.45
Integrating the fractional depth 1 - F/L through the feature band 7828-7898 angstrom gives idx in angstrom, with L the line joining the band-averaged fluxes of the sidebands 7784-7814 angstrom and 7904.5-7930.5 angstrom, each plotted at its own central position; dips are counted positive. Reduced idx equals 2.79 angstrom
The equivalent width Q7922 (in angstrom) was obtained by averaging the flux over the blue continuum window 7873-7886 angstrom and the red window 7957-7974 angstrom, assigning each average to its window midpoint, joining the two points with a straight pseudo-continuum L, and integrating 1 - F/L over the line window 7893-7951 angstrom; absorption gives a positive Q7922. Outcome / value -3.5 angstrom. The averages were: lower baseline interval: 78.2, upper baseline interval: 80.4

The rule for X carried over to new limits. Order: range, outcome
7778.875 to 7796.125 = 78.28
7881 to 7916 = 78.8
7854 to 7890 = 76.74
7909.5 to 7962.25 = 80.67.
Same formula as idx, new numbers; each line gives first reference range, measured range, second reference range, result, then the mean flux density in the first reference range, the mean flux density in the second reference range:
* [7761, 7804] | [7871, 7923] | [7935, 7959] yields 0.5 angstrom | 79.7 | 83.8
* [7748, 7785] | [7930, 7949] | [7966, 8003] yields -0.7 angstrom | 80.1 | 80.3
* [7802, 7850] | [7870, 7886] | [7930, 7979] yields 0.6 angstrom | 79.7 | 82.5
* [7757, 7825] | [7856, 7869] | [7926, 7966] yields 0.1 angstrom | 79.9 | 83.3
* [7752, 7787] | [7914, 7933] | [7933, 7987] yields -0.9 angstrom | 80.2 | 82.2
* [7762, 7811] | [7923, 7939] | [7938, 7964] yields -0.3 angstrom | 79.7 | 83.4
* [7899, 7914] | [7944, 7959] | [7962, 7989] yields -0.5 angstrom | 84.2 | 80.5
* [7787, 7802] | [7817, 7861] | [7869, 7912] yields -0.1 angstrom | 78.8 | 80.5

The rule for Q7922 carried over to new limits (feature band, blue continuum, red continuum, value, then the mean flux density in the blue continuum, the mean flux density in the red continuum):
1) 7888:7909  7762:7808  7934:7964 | 0.1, 79.7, 83.3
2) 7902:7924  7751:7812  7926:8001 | -1.1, 79.7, 81.9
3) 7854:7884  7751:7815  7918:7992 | 0.7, 79.7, 82.7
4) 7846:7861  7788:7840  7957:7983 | 0.0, 79.5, 80.9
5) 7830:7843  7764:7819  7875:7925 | 0.3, 79.9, 82.3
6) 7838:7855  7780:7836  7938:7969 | 0.2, 79.9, 82.7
